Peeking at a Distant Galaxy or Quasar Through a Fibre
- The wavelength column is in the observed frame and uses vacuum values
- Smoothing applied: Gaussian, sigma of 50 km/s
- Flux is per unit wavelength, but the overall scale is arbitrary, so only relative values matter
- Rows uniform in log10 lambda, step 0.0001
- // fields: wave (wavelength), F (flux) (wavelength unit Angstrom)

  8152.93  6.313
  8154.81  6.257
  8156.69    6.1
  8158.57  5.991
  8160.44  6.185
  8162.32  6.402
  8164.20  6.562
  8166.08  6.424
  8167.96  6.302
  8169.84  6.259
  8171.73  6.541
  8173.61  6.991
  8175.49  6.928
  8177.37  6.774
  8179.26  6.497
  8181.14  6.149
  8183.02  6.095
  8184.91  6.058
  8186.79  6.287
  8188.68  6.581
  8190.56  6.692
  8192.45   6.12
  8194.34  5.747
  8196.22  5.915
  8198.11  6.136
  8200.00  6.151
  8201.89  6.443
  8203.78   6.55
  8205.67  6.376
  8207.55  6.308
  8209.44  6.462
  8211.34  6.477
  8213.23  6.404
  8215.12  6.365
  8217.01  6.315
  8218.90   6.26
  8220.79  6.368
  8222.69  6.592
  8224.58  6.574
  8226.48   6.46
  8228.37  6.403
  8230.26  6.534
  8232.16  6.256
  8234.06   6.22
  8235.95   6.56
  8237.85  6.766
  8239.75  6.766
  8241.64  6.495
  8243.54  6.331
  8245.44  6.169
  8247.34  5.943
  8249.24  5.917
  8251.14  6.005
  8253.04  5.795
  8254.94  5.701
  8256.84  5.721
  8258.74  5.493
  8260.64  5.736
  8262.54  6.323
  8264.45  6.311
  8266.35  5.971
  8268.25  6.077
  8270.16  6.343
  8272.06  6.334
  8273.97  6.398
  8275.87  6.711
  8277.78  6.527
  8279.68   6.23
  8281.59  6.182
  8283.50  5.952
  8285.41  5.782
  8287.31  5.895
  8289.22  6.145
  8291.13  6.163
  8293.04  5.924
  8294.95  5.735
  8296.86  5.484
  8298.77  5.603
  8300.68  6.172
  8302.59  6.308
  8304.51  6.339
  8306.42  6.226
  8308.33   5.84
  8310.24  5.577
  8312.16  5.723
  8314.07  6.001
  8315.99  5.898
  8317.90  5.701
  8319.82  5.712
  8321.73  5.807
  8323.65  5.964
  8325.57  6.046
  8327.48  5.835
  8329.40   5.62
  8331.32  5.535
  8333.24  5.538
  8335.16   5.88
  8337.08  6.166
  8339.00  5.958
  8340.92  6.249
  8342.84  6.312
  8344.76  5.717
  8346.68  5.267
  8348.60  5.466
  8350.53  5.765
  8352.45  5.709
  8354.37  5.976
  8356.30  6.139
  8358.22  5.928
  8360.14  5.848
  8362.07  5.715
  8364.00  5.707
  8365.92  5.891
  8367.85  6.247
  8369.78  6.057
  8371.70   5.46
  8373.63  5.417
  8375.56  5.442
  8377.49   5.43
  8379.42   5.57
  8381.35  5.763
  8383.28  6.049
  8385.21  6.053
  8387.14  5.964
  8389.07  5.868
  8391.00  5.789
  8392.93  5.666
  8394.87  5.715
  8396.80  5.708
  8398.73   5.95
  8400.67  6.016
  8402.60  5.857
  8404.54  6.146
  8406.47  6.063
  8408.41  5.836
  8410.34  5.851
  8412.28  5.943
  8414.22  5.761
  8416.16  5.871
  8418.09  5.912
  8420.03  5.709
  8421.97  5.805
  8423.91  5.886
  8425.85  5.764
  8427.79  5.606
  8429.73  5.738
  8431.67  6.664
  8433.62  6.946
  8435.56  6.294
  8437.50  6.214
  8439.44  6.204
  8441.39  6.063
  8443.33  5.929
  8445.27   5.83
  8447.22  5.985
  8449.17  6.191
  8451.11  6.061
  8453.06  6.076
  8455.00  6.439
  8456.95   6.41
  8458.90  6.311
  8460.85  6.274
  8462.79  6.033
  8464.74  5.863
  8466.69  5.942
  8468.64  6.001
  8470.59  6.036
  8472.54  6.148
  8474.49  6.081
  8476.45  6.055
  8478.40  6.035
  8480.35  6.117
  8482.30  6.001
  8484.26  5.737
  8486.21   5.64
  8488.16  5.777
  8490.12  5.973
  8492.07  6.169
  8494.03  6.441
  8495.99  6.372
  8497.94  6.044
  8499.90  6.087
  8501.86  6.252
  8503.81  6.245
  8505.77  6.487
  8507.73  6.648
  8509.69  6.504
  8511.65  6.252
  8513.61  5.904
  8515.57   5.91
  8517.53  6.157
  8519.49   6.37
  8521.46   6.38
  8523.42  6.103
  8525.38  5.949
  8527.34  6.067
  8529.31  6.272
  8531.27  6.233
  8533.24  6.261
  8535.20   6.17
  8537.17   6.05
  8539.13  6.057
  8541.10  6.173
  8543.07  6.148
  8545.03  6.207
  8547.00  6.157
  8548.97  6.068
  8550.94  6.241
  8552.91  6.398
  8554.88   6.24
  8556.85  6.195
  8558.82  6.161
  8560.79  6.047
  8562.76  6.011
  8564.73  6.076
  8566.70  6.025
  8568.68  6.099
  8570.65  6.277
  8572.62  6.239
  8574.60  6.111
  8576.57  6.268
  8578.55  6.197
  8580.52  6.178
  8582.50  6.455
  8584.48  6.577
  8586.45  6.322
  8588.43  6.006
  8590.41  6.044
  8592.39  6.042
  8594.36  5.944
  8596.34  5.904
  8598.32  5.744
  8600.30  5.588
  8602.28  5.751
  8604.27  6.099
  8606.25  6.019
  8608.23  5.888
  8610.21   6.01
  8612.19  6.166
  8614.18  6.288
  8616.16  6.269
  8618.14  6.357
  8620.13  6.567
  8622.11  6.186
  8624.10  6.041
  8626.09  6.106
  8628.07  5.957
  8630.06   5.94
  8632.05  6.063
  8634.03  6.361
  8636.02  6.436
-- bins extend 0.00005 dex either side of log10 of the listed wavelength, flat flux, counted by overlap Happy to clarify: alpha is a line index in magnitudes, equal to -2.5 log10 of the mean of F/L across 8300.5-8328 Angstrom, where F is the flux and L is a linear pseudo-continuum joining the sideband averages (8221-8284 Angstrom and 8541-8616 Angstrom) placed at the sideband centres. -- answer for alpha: 0.05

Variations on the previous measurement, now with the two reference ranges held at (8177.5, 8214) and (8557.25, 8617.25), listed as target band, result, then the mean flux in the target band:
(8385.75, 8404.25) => 0.06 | 5.85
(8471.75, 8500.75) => 0.02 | 6.04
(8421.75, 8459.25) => 0.01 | 6.12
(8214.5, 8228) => -0.02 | 6.42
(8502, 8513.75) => -0.04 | 6.37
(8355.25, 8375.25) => 0.07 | 5.83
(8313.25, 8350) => 0.07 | 5.82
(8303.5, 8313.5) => 0.05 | 5.94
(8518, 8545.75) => -0.01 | 6.17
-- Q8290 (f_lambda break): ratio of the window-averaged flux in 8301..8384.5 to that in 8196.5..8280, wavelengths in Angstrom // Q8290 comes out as 0.9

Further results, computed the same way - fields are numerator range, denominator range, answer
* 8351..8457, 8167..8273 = 0.94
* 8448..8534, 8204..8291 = 0.98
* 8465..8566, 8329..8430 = 1.05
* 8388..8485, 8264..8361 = 1.01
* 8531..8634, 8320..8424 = 1.05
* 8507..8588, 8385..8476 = 1.03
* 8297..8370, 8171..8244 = 0.92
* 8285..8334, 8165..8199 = 0.92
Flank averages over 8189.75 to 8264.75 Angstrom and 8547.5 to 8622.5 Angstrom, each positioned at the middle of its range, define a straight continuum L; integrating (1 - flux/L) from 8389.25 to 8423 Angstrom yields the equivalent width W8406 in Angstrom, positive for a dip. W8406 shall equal 1.8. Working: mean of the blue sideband 6.25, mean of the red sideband 6.13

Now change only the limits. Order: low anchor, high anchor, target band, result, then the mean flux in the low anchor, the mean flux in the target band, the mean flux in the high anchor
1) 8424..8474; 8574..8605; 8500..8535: -0.8 Angstrom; 6.12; 6.23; 6.08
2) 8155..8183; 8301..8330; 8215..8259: -0.5 Angstrom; 6.42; 6.26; 5.92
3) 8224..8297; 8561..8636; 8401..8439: 0.9 Angstrom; 6.17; 6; 6.12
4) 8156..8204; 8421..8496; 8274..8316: 1.4 Angstrom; 6.34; 6.03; 6.08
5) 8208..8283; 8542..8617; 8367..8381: 1.2 Angstrom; 6.27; 5.66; 6.12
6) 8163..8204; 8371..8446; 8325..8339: 0.6 Angstrom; 6.37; 5.81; 5.89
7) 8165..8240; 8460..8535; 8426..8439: -0.1 Angstrom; 6.4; 6.21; 6.13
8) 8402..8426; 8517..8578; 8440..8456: -0.3 Angstrom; 5.88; 6.07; 6.17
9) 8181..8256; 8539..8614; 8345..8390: 3.2 Angstrom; 6.29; 5.77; 6.11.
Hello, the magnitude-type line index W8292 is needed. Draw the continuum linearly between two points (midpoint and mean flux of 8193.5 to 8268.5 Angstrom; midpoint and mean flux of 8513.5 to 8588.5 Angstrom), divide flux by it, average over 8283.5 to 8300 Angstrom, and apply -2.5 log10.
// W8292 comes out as 0.07 mag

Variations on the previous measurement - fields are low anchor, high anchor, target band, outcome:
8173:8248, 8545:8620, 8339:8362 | 0.08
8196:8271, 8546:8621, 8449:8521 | 0.00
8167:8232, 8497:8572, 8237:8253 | 0.02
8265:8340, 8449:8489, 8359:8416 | 0.04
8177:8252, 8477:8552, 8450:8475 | 0.01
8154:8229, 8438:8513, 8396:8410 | 0.04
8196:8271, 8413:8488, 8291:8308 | 0.04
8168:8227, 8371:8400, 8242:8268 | 0.04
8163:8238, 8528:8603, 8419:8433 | 0.06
